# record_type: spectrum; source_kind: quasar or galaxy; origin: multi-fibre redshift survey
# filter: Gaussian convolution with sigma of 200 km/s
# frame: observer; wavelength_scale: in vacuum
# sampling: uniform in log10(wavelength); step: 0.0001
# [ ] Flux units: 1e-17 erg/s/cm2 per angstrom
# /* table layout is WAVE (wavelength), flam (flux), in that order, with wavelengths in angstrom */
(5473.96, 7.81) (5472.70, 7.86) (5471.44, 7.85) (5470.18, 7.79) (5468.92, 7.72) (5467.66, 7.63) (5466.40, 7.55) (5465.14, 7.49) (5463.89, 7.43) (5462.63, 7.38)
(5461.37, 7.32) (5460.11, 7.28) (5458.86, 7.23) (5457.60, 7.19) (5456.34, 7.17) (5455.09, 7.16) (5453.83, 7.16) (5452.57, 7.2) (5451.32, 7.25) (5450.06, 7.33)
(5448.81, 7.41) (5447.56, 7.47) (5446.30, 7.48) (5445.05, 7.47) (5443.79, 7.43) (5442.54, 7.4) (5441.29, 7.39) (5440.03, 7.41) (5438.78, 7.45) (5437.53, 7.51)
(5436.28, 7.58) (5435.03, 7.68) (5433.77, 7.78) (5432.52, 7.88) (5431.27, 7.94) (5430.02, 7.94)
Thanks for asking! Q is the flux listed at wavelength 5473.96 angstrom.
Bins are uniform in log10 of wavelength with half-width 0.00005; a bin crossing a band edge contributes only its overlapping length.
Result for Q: 7.81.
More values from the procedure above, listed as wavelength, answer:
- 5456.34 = 7.17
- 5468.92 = 7.72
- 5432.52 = 7.88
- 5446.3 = 7.48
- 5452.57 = 7.2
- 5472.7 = 7.86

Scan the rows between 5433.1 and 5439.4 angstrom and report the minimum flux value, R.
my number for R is 7.45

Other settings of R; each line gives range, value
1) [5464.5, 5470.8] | 7.49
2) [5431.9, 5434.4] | 7.78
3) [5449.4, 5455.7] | 7.16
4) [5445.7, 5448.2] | 7.47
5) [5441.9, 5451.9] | 7.25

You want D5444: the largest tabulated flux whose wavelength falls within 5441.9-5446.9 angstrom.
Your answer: 7.48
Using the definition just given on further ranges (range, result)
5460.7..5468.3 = 7.63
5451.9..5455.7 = 7.2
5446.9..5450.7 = 7.47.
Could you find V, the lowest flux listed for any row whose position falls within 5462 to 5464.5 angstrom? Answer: 7.38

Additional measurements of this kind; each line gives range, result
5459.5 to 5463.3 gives 7.28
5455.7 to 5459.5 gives 7.17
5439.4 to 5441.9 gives 7.39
